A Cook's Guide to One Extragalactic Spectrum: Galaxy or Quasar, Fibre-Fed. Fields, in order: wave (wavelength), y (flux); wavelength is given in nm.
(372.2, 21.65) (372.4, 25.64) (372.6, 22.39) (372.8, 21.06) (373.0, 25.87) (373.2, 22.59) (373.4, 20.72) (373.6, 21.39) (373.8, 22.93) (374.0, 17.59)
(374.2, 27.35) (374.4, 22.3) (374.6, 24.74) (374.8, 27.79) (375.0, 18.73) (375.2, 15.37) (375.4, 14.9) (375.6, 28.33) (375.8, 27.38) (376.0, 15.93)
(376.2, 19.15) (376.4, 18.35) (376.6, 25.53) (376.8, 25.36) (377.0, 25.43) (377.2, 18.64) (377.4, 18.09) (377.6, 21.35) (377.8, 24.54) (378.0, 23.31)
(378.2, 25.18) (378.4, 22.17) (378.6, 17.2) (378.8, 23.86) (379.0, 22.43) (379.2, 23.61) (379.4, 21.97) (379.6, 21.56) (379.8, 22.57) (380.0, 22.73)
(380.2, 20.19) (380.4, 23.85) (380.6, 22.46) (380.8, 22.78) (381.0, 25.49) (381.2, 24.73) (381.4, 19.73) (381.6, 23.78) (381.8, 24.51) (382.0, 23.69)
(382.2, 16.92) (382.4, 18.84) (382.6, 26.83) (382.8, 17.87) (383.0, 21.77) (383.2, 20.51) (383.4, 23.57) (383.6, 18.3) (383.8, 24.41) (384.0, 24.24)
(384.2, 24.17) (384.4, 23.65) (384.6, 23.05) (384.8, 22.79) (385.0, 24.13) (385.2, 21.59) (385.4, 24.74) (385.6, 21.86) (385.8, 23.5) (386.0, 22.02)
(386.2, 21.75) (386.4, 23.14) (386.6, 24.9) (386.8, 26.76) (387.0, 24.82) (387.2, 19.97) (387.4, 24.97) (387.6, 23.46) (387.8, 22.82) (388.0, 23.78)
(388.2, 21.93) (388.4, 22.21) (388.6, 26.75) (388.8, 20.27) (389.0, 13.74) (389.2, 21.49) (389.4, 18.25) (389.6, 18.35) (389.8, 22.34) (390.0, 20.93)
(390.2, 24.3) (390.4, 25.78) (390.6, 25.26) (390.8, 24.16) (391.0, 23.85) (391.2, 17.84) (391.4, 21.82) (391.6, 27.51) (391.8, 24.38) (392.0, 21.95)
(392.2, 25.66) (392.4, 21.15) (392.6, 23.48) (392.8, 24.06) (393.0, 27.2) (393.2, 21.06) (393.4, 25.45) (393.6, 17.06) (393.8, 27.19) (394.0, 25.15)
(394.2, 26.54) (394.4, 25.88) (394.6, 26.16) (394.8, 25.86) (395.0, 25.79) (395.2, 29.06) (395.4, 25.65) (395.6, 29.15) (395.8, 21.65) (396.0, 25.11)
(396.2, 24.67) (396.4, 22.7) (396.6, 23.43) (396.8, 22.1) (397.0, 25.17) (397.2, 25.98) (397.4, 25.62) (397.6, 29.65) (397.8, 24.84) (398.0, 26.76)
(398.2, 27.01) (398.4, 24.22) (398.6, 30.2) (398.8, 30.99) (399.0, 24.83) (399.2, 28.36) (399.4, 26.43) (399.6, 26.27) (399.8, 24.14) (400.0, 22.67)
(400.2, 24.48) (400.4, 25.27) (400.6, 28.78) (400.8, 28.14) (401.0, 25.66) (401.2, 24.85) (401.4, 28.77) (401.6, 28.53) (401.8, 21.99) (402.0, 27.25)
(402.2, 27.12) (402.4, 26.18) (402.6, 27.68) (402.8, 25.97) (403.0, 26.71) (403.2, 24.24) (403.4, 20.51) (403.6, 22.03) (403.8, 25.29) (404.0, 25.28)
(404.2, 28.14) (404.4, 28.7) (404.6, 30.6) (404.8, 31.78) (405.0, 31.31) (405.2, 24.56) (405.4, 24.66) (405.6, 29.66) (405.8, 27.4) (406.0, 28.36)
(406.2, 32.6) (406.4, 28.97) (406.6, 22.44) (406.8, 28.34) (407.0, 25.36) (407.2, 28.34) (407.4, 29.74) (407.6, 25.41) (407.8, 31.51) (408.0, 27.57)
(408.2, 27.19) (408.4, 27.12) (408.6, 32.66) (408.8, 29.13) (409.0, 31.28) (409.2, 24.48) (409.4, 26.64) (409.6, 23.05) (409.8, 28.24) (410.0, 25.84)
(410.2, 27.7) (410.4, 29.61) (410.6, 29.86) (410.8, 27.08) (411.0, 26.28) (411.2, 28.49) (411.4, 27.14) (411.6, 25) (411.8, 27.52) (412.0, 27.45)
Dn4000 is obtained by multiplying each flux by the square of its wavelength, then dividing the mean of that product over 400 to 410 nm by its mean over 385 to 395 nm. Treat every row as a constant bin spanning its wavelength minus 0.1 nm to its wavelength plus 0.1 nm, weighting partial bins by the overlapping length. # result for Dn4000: 1.3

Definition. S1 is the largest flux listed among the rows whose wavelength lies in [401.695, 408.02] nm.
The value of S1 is 32.6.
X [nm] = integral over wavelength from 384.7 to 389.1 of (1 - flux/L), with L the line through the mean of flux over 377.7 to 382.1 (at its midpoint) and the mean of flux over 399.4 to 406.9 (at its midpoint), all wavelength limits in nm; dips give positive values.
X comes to 0.21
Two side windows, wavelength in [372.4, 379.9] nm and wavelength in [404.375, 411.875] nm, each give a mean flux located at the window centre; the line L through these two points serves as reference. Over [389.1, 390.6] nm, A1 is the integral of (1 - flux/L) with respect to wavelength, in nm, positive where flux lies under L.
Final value 0.17 nm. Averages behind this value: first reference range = 22.1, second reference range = 27.9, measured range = 21.9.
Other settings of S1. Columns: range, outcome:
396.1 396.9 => 24.67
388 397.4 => 29.15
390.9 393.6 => 27.51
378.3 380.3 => 23.86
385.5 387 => 26.76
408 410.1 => 32.66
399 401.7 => 28.78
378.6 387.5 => 26.83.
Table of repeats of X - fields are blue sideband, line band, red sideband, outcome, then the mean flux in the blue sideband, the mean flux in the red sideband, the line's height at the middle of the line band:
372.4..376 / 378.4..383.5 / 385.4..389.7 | 0.040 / 22.3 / 22.3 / 22.3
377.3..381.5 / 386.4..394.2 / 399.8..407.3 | 0.423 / 22.4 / 26.7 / 24.3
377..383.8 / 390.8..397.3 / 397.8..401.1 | 0.221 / 22.1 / 26.5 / 25.2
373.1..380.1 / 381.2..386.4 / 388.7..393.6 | -0.041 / 22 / 22.4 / 22.2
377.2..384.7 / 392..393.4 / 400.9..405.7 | 0.044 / 22.3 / 26.6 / 24.5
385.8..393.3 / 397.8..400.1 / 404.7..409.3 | -0.064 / 22.8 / 28.3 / 25.7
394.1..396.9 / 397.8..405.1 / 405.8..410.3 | -0.026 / 25.3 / 27.8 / 26.5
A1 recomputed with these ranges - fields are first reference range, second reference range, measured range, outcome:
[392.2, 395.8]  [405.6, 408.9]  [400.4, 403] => 0.02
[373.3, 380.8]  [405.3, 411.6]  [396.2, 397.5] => 0.07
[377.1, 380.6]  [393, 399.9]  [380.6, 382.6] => 0.00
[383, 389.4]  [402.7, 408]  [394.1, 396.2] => -0.10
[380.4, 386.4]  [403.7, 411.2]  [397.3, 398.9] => -0.10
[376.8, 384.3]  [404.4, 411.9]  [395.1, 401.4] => -0.02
